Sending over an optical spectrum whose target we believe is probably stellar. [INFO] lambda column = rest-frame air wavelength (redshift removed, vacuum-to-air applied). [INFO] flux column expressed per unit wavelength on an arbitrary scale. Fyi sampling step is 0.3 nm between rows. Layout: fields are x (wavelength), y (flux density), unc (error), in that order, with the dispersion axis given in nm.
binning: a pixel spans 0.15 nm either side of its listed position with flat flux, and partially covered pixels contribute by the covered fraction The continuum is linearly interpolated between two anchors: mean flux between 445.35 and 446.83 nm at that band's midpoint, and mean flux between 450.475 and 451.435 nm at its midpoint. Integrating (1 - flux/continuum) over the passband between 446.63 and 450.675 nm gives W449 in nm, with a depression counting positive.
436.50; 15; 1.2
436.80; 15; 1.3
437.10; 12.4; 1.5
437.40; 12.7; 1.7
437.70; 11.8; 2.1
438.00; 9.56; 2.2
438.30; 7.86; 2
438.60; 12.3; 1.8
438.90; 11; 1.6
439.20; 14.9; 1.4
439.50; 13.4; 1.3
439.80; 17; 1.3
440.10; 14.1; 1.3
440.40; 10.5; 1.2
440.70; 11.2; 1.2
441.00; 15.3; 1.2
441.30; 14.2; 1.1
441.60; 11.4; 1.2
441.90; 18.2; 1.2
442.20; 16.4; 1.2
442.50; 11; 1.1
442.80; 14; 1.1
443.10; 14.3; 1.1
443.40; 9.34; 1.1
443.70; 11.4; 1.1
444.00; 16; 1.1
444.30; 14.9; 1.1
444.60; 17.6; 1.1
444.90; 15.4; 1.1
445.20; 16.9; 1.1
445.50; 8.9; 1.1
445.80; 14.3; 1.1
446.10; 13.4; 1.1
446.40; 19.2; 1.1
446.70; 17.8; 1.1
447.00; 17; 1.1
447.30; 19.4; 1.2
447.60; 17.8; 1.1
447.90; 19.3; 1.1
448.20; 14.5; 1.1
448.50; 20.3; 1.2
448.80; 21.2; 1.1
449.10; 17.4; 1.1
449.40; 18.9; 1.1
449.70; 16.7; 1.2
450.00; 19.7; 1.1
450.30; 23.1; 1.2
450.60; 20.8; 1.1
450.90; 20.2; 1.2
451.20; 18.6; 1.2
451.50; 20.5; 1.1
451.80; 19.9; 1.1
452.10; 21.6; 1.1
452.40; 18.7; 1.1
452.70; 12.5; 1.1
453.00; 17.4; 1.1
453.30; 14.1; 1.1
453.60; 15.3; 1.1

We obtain -0.33 nm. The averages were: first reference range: 14.7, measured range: 18.8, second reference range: 19.9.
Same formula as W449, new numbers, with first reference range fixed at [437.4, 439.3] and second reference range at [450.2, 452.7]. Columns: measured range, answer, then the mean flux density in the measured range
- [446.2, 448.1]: -0.13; 18.2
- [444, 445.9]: 0.10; 14.8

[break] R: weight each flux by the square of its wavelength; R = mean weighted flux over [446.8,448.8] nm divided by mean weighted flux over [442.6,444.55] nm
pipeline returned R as 1.38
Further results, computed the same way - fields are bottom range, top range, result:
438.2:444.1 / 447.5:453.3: 1.48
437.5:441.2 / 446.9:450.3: 1.56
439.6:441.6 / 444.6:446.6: 1.13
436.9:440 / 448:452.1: 1.66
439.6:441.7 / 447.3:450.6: 1.47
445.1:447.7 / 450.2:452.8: 1.25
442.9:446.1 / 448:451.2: 1.42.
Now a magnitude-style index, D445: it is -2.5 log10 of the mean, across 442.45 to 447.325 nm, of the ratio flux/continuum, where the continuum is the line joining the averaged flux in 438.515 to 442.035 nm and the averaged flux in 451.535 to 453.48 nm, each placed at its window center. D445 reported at 0.03 mag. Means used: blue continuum 13.6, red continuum 17.5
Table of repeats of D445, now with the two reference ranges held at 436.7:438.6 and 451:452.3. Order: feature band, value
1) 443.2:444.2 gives 0.218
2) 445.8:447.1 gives 0.024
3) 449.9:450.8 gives -0.103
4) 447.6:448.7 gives -0.012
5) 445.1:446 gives 0.235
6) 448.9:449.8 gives 0.045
